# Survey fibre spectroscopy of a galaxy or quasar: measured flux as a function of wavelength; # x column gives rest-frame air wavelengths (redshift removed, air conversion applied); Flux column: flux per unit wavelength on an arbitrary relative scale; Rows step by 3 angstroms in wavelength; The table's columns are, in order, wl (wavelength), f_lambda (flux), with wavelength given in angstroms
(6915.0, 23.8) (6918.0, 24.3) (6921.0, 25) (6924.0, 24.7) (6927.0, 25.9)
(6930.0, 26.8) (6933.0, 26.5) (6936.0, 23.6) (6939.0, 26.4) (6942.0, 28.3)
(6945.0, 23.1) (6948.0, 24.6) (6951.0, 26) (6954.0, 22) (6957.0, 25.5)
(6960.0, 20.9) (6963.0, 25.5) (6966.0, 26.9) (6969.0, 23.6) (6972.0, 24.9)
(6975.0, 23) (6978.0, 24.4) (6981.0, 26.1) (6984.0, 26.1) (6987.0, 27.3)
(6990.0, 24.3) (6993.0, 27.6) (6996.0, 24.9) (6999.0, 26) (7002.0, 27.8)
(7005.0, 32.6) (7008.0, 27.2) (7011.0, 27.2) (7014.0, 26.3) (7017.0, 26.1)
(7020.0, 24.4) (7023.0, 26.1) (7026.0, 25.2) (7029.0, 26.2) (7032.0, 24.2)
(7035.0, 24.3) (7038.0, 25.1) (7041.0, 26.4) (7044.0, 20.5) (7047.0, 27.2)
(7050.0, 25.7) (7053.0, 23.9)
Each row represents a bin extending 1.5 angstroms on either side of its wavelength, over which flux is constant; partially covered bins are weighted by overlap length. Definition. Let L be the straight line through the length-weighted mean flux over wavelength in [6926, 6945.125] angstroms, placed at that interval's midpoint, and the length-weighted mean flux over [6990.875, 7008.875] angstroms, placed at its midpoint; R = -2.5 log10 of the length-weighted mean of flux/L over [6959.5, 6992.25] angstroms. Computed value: 0.083 mag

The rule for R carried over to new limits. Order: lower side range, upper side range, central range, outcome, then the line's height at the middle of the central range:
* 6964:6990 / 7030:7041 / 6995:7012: -0.11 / 25.1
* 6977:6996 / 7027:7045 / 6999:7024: -0.08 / 25.2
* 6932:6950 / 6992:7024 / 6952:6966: 0.08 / 25.8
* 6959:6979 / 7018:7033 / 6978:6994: -0.06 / 24.6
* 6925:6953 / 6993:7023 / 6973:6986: 0.06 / 26.4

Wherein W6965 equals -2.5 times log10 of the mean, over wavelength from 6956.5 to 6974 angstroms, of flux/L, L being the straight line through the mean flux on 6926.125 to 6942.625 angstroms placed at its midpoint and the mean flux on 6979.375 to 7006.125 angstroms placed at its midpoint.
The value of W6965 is 0.09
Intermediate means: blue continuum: 26.2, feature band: 24.5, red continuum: 26.9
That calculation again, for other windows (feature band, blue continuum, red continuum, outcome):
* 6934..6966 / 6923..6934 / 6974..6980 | 0.02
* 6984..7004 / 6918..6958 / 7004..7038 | -0.02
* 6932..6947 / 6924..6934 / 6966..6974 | 0.01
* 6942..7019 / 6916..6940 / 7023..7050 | -0.02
